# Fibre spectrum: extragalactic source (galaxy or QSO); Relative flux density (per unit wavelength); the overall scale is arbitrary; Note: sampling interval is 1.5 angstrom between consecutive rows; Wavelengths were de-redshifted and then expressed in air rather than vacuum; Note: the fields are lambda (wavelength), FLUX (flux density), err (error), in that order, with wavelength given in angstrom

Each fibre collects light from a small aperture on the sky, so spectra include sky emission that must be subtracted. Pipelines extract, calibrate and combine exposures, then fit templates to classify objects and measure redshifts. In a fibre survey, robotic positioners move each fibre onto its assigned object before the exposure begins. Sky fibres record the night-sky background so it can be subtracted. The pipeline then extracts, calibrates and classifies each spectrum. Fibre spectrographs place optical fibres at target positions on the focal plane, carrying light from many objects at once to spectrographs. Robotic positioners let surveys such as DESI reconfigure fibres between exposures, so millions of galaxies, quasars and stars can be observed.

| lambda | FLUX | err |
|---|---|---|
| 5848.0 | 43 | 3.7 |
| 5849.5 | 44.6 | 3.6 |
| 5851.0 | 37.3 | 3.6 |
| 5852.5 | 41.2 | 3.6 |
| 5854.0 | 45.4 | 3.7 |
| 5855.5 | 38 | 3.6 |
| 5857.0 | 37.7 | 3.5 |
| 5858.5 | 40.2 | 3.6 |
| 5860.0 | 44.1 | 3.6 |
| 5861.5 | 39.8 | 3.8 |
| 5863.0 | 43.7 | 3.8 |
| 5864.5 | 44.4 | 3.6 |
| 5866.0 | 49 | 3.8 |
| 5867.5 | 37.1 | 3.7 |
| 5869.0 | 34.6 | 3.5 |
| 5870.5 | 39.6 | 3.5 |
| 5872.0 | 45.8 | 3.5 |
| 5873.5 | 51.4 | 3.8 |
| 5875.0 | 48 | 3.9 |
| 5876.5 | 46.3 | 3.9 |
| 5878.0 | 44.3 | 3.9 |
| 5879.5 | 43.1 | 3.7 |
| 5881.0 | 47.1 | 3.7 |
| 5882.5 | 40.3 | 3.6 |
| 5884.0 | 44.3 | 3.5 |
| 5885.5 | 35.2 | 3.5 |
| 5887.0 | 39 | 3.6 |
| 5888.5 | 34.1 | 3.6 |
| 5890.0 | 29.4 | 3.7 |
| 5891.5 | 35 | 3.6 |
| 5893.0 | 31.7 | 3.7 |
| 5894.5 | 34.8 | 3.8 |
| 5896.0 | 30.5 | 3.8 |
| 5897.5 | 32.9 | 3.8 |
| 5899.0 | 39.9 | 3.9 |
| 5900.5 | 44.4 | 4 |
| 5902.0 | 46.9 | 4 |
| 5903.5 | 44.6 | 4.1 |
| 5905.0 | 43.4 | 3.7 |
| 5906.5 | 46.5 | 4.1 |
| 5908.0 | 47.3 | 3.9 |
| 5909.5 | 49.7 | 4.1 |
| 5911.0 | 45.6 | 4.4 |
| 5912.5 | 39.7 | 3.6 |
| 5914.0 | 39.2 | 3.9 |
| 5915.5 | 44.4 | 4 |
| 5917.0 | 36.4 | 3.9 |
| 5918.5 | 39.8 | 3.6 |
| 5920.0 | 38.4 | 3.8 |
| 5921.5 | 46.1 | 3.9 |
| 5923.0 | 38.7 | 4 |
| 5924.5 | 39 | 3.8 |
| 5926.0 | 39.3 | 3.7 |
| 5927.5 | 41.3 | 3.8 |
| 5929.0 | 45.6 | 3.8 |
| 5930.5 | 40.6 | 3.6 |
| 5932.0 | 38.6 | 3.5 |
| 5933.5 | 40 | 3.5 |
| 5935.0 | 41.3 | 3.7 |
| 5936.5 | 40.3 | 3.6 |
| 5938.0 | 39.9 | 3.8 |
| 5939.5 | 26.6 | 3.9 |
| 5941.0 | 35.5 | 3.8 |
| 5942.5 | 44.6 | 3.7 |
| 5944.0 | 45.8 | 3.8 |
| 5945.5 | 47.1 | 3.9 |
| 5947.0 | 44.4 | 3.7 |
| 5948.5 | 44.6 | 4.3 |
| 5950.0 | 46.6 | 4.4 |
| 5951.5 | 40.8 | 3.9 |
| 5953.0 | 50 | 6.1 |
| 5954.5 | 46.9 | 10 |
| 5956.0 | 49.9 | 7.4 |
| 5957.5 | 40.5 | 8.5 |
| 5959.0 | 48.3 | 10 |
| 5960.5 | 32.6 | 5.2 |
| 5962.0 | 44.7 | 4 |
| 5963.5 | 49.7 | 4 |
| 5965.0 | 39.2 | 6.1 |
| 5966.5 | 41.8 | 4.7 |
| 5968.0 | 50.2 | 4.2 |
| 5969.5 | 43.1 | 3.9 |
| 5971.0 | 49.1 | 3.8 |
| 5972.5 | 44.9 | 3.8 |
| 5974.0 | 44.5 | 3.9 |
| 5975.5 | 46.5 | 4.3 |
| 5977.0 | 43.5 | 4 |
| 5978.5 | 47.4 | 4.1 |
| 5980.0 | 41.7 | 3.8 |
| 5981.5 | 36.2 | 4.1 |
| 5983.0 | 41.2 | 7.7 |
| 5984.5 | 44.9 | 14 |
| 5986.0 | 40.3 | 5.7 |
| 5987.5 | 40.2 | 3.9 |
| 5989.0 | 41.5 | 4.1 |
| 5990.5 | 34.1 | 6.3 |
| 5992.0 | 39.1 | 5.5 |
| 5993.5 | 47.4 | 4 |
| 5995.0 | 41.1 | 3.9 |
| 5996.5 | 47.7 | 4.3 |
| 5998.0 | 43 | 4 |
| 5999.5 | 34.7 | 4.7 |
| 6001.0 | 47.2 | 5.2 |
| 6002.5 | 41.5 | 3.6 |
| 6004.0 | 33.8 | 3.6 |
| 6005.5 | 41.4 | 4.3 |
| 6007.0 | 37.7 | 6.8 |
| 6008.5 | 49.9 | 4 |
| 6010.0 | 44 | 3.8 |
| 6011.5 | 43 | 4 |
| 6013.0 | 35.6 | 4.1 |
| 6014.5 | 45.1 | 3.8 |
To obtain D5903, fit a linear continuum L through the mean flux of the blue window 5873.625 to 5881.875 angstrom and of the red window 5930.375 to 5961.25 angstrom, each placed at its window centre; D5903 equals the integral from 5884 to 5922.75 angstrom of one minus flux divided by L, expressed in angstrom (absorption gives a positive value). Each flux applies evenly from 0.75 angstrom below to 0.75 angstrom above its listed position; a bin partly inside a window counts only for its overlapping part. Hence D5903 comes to 4.1 angstrom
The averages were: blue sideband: 46.1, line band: 39.9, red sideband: 42.2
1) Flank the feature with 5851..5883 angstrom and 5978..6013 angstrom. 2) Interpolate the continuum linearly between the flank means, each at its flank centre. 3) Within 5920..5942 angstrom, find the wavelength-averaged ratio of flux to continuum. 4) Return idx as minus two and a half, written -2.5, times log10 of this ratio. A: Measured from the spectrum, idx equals 0.07 mag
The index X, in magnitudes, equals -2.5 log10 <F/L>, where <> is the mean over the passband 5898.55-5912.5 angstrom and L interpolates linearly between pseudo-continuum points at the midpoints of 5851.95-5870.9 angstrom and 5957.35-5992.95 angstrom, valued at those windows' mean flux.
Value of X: -0.08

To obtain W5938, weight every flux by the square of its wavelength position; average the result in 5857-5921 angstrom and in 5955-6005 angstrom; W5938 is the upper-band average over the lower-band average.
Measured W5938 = 1.1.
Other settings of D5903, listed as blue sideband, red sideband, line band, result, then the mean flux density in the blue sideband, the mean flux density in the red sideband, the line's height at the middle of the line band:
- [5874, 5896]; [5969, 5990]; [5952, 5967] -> -0.7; 39.3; 43.1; 42.3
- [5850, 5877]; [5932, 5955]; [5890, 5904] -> 1.7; 42.4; 42.1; 42.3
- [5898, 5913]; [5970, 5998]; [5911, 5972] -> 2.1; 44.7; 42.9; 43.8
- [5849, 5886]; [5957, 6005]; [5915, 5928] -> 0.7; 42.5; 42.6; 42.5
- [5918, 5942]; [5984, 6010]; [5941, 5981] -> -4.2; 39.5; 41.5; 40.4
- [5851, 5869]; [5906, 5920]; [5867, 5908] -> 1.6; 41.4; 42.9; 42.1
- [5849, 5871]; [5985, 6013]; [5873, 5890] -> -0.5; 41.1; 41.4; 41.1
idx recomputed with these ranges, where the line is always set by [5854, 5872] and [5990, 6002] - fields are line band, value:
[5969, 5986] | -0.049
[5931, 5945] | 0.060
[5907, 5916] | -0.074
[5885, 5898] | 0.224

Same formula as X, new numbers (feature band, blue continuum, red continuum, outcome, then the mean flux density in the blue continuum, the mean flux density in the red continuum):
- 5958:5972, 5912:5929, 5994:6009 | -0.078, 40.5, 41.8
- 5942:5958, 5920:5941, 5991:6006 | -0.139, 39.6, 41.6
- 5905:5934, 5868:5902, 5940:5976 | 0.000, 39.8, 44.5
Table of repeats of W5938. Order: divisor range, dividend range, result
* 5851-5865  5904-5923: 1.06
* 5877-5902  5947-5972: 1.20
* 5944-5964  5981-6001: 0.93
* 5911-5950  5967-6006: 1.06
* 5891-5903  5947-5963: 1.22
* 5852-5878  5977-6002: 1.02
